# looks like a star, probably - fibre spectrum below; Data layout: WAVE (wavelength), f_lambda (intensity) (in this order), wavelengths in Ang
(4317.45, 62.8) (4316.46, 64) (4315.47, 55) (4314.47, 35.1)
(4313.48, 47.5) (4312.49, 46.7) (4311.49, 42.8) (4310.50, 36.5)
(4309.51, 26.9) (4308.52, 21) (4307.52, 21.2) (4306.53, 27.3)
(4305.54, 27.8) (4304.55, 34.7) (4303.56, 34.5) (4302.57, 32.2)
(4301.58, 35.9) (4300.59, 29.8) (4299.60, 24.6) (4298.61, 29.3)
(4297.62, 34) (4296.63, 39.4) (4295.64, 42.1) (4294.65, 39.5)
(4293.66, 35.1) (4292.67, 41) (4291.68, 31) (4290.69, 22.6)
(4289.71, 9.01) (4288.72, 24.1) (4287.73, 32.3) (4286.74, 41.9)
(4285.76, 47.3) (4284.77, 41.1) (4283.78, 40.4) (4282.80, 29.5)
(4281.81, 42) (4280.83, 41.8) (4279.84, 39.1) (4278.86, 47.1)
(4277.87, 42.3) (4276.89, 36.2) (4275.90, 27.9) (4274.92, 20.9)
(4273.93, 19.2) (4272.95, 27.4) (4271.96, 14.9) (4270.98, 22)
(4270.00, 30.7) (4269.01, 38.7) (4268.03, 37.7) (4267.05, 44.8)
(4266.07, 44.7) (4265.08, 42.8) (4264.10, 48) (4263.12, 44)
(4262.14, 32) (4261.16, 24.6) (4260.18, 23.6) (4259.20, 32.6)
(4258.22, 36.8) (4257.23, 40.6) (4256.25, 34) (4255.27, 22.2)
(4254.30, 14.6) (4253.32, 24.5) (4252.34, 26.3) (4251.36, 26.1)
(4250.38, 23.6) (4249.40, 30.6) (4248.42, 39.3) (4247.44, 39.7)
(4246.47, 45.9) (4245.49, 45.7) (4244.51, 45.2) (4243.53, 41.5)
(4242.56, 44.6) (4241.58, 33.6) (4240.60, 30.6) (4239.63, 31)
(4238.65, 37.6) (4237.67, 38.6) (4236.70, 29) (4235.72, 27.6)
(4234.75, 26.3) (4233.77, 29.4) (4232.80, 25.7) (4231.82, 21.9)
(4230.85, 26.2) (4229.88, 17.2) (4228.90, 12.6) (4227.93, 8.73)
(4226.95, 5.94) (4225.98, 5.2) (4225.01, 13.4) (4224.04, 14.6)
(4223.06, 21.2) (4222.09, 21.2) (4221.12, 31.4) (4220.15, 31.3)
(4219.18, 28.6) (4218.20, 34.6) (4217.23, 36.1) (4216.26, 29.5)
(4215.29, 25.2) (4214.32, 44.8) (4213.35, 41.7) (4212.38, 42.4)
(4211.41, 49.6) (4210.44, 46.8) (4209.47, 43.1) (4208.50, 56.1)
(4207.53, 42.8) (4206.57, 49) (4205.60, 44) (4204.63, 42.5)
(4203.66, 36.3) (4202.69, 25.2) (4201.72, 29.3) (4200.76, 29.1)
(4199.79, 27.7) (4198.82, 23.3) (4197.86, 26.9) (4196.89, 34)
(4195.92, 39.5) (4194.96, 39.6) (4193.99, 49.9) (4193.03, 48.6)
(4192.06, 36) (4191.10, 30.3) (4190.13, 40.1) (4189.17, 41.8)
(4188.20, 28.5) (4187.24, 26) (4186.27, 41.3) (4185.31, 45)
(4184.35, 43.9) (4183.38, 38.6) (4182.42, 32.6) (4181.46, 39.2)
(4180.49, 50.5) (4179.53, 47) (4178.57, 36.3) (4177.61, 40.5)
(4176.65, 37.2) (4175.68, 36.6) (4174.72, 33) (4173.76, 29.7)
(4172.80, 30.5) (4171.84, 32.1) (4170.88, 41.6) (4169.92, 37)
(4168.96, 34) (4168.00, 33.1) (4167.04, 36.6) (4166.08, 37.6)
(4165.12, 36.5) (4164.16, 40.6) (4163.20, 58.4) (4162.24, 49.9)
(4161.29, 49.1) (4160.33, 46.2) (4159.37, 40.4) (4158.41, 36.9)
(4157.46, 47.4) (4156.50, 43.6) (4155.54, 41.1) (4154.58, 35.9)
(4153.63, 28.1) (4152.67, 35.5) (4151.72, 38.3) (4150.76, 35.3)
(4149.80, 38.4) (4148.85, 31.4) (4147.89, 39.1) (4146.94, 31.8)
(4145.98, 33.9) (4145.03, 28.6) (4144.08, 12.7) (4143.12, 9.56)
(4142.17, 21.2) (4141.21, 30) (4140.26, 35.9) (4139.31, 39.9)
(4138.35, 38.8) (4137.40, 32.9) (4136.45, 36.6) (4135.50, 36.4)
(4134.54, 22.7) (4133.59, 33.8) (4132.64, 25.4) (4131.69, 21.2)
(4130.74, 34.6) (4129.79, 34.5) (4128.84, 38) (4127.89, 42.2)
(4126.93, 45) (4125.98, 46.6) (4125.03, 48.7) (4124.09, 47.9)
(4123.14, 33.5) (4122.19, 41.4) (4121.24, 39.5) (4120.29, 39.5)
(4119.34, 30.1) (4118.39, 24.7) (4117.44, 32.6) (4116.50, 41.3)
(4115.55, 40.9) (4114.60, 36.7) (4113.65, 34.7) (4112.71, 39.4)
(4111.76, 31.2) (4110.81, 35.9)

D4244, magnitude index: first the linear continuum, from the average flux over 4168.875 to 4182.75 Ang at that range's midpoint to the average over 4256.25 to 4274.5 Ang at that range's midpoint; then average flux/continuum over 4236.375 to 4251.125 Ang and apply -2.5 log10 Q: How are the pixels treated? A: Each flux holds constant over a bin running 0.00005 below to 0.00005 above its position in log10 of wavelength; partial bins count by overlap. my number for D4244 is -0.08 mag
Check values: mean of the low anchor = 37.3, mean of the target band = 37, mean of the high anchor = 33.6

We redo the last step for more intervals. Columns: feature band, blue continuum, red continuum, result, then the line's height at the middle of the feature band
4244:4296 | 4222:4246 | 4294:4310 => -0.173 mag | 28.9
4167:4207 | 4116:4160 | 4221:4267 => -0.136 mag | 32.4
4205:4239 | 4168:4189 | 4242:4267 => 0.190 mag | 36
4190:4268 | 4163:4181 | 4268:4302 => 0.083 mag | 35.5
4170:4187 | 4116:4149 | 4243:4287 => -0.127 mag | 34.1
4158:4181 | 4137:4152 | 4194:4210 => -0.178 mag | 33.7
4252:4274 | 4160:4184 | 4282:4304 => 0.102 mag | 35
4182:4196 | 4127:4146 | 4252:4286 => -0.213 mag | 31.9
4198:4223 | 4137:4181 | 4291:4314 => -0.015 mag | 35.6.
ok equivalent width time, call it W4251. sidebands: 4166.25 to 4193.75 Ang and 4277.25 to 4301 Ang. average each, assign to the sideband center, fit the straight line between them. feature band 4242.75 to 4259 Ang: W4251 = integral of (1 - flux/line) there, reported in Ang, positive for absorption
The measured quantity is 1.1 Ang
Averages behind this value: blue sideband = 37.5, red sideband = 35.3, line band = 33.7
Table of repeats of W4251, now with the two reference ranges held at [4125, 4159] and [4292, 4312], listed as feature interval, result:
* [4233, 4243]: 0.21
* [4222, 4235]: 6.15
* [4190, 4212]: -3.35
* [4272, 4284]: -0.25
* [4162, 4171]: -1.70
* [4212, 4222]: -0.15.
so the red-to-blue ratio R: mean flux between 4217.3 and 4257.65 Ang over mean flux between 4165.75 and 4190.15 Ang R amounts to 0.75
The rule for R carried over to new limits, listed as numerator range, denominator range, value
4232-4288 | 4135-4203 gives 0.94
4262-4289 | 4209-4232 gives 1.32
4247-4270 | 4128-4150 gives 1.08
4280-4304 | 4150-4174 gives 0.88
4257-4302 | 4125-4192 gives 0.94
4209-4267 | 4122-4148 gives 0.93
